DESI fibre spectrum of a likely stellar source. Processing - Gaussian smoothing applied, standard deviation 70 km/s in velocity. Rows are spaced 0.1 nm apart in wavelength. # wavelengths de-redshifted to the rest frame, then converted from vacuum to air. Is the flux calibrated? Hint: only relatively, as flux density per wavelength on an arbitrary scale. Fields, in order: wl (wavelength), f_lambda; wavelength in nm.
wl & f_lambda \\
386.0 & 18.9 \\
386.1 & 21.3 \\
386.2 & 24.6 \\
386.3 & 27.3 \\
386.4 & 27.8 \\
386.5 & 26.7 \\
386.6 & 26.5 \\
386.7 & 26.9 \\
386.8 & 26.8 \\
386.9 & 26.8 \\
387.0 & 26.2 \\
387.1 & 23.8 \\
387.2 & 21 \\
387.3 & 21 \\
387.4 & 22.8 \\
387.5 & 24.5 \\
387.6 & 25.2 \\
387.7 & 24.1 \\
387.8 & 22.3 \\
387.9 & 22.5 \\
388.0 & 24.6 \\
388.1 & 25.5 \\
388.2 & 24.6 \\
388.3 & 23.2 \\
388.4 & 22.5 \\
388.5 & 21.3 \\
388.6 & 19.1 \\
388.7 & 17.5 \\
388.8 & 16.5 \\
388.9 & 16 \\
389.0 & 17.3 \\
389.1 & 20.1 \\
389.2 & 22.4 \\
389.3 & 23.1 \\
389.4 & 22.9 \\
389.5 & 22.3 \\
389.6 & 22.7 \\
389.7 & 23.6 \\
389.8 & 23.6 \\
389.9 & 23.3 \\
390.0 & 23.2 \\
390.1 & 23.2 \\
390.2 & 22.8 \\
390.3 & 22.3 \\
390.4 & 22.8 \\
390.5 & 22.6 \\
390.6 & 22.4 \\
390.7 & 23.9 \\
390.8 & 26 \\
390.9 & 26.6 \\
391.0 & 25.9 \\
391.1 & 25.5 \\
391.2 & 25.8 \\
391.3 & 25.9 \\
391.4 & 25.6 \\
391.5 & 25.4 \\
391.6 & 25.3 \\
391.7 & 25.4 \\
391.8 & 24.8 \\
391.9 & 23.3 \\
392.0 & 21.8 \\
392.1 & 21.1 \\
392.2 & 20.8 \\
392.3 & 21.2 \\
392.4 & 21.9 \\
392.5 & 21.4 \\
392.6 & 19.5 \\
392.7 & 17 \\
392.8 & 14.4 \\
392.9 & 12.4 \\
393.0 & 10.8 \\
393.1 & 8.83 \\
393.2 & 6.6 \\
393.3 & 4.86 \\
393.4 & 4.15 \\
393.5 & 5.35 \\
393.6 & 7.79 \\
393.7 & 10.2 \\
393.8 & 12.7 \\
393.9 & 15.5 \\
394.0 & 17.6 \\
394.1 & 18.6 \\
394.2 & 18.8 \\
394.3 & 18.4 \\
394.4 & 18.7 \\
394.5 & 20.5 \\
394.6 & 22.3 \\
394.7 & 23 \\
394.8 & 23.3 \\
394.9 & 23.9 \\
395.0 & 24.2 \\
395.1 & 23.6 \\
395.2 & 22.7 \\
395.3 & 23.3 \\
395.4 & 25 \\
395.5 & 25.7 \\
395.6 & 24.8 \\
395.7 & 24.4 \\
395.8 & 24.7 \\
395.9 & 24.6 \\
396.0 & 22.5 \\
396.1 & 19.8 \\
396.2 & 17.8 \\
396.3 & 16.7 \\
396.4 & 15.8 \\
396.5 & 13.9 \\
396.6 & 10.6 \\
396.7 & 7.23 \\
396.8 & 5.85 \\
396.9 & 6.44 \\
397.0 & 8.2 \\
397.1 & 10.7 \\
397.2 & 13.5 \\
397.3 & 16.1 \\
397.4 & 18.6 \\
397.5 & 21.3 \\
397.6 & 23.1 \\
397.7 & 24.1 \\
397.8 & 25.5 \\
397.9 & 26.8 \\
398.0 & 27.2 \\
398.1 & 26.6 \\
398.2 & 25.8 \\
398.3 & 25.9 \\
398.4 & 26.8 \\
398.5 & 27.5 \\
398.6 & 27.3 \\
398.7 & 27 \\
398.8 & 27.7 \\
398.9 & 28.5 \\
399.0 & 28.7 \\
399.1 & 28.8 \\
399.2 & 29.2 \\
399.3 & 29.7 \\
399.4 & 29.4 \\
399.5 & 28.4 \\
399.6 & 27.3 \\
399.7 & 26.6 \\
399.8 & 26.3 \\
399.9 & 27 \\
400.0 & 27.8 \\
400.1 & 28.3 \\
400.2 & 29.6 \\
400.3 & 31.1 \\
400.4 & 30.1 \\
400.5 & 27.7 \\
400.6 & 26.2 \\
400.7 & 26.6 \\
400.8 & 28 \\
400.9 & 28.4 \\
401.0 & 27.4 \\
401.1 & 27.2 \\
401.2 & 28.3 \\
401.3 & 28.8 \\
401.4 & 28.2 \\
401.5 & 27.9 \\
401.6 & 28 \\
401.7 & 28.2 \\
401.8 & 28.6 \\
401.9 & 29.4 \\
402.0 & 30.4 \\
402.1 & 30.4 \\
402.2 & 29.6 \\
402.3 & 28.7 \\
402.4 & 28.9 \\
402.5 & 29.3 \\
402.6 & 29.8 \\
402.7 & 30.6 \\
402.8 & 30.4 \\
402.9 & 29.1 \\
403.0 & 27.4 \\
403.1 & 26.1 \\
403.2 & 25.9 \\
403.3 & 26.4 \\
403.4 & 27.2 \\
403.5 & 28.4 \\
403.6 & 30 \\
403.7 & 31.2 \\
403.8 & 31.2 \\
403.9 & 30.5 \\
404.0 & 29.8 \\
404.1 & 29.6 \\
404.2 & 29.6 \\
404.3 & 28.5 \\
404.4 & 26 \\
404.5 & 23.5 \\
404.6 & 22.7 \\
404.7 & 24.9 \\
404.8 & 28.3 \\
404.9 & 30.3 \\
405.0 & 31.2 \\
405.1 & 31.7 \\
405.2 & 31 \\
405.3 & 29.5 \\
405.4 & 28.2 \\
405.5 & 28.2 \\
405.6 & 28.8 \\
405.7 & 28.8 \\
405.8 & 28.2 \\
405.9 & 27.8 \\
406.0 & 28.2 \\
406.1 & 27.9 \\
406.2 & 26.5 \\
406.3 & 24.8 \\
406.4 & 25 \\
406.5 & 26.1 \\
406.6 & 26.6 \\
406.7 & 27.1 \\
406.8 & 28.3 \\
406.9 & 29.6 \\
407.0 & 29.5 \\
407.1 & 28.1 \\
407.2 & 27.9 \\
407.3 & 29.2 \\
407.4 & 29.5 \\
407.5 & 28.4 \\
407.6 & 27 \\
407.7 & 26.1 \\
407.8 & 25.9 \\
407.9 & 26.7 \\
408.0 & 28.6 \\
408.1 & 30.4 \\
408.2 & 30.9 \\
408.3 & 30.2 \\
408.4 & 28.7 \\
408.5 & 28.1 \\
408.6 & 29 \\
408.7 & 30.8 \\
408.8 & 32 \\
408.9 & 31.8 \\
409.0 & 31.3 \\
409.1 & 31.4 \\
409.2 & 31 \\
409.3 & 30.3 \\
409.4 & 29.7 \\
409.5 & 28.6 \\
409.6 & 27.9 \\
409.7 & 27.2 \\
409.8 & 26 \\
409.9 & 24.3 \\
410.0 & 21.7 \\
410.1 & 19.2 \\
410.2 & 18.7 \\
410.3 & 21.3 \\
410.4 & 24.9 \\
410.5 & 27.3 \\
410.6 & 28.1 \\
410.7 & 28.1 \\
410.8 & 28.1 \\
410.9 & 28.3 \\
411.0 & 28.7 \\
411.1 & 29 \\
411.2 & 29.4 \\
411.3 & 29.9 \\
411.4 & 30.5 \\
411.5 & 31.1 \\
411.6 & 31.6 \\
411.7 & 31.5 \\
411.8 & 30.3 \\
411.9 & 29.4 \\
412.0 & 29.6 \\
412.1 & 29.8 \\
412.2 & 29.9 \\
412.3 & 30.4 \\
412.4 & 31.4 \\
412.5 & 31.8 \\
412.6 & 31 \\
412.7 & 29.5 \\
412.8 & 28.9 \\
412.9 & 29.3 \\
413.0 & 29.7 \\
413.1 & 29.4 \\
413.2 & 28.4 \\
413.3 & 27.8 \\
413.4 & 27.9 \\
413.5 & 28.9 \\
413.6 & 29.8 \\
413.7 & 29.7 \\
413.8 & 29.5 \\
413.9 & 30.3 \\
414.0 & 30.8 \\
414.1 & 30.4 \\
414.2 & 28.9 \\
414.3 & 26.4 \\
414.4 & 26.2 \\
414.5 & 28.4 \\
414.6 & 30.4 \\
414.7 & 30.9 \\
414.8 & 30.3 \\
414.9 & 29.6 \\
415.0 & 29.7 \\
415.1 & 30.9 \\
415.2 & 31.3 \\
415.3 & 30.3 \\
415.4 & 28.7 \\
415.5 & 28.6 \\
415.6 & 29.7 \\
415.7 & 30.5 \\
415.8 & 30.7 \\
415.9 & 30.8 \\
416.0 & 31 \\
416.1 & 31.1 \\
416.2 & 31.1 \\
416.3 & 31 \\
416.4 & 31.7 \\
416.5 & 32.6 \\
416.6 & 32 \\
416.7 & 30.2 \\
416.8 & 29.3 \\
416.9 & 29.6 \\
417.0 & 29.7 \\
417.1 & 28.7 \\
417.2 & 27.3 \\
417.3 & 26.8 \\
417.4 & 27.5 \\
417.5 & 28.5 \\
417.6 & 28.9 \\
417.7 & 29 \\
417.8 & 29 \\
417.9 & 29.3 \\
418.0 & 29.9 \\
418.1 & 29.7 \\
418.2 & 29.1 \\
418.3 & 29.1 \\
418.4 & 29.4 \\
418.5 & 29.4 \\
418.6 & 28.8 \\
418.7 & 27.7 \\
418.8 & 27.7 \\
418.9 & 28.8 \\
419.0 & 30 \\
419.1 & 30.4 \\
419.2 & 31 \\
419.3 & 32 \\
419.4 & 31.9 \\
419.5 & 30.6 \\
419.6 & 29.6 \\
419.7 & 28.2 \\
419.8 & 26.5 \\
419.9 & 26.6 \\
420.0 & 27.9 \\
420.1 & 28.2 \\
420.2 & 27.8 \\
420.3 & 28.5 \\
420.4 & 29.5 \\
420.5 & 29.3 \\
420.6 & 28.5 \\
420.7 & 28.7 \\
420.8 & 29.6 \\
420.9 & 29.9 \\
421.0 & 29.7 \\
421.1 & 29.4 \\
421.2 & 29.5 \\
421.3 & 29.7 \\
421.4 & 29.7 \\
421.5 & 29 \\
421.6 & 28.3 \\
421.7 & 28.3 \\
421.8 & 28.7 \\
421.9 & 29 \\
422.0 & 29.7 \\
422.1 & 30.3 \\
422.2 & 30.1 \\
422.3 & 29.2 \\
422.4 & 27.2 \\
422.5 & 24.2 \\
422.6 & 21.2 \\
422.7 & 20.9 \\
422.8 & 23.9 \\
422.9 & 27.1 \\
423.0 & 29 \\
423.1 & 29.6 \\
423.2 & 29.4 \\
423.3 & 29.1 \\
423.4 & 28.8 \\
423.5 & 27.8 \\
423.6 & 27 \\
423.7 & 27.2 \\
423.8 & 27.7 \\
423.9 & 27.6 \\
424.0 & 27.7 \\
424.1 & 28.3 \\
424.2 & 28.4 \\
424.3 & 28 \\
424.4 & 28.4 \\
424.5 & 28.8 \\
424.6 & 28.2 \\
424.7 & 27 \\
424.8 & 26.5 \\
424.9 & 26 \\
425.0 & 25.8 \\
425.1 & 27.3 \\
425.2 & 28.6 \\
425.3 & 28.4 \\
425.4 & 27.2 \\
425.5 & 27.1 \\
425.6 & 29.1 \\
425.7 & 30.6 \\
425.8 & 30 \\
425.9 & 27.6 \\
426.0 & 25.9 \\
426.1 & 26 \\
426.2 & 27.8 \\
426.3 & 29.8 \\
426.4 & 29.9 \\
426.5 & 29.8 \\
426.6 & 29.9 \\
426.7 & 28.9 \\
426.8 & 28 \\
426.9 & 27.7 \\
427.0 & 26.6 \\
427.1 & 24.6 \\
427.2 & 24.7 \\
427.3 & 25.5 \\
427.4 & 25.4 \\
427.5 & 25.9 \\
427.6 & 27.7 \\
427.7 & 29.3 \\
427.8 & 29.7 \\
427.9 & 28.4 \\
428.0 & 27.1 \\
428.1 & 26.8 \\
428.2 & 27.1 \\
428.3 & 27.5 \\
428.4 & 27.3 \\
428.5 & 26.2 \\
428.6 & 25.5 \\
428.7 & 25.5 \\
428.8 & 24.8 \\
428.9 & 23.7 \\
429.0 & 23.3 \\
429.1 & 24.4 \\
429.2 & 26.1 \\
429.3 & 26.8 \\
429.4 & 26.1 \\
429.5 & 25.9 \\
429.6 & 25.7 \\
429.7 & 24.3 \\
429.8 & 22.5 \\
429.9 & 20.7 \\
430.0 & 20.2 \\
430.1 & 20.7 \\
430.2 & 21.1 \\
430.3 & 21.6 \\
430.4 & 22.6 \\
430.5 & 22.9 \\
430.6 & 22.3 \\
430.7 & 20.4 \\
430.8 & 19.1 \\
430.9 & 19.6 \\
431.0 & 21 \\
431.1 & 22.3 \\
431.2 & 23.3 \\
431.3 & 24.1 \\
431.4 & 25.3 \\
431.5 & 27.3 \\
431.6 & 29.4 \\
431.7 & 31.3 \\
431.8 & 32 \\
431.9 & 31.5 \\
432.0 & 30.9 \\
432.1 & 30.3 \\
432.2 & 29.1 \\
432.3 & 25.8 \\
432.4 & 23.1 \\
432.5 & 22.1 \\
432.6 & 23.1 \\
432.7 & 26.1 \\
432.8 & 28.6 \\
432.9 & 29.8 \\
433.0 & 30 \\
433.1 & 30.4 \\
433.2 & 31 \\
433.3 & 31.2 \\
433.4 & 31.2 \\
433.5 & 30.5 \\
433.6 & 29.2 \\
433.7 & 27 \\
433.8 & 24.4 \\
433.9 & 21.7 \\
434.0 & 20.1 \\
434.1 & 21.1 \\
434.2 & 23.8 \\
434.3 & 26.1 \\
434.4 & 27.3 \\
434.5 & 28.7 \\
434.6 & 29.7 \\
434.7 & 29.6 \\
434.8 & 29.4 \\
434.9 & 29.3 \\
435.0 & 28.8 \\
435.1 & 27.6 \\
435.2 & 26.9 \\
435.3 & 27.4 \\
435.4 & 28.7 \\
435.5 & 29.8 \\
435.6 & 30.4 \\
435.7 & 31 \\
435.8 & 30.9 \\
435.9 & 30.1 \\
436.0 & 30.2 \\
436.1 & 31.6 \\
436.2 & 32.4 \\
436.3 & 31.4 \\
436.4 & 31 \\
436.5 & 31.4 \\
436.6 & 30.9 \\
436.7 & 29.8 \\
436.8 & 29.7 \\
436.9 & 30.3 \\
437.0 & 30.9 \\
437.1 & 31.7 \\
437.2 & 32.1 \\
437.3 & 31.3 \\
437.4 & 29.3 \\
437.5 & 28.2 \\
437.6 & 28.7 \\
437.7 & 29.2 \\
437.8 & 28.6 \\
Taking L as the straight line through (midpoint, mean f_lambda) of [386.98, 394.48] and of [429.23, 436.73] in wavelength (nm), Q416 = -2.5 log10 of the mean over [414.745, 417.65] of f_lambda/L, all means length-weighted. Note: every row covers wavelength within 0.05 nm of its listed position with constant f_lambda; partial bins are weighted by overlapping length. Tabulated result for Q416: -0.23 mag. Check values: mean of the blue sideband 20.3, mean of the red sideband 26.8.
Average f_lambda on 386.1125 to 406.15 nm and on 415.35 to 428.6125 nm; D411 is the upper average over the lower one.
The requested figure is 1.20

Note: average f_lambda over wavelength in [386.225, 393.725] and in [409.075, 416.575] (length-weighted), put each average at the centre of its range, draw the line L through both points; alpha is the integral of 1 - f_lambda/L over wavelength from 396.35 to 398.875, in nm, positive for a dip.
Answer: 0.45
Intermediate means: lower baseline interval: 21.3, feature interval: 19.7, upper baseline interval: 29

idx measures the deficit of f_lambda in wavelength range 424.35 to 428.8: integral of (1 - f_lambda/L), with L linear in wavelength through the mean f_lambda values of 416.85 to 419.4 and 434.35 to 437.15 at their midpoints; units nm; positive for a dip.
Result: 0.30 nm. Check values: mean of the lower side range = 29.1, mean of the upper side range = 29.9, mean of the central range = 27.5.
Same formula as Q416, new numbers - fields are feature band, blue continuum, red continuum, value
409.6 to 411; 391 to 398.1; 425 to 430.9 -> -0.14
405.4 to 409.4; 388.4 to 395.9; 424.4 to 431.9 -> -0.25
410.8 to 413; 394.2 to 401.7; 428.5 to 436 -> -0.21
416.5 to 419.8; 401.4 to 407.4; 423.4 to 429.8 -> -0.07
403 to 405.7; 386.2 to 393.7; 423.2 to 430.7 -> -0.21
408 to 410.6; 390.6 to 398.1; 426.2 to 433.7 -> -0.25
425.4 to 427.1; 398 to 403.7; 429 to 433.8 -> -0.09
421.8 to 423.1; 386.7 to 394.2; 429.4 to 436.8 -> -0.07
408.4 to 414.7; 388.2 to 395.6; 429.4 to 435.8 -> -0.24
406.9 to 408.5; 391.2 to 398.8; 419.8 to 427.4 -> -0.23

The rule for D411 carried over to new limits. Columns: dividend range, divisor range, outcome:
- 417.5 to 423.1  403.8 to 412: 1.02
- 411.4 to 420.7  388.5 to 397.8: 1.53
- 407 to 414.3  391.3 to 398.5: 1.52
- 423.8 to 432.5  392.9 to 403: 1.16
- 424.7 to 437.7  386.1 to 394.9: 1.29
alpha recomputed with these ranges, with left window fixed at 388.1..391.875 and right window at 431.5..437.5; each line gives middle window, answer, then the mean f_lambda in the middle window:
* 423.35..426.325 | -0.03 nm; 27.8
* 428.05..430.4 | 0.30 nm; 24.5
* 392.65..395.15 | 0.87 nm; 15.3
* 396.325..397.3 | 0.54 nm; 10.7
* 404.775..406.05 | -0.22 nm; 29.3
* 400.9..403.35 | -0.40 nm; 28.5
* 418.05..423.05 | -0.30 nm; 28.6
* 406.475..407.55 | -0.13 nm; 28.3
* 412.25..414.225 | -0.28 nm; 29.7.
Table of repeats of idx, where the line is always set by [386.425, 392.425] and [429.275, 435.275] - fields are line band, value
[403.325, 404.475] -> -0.23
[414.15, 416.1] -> -0.38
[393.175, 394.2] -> 0.55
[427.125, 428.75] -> -0.07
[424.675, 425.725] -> -0.09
